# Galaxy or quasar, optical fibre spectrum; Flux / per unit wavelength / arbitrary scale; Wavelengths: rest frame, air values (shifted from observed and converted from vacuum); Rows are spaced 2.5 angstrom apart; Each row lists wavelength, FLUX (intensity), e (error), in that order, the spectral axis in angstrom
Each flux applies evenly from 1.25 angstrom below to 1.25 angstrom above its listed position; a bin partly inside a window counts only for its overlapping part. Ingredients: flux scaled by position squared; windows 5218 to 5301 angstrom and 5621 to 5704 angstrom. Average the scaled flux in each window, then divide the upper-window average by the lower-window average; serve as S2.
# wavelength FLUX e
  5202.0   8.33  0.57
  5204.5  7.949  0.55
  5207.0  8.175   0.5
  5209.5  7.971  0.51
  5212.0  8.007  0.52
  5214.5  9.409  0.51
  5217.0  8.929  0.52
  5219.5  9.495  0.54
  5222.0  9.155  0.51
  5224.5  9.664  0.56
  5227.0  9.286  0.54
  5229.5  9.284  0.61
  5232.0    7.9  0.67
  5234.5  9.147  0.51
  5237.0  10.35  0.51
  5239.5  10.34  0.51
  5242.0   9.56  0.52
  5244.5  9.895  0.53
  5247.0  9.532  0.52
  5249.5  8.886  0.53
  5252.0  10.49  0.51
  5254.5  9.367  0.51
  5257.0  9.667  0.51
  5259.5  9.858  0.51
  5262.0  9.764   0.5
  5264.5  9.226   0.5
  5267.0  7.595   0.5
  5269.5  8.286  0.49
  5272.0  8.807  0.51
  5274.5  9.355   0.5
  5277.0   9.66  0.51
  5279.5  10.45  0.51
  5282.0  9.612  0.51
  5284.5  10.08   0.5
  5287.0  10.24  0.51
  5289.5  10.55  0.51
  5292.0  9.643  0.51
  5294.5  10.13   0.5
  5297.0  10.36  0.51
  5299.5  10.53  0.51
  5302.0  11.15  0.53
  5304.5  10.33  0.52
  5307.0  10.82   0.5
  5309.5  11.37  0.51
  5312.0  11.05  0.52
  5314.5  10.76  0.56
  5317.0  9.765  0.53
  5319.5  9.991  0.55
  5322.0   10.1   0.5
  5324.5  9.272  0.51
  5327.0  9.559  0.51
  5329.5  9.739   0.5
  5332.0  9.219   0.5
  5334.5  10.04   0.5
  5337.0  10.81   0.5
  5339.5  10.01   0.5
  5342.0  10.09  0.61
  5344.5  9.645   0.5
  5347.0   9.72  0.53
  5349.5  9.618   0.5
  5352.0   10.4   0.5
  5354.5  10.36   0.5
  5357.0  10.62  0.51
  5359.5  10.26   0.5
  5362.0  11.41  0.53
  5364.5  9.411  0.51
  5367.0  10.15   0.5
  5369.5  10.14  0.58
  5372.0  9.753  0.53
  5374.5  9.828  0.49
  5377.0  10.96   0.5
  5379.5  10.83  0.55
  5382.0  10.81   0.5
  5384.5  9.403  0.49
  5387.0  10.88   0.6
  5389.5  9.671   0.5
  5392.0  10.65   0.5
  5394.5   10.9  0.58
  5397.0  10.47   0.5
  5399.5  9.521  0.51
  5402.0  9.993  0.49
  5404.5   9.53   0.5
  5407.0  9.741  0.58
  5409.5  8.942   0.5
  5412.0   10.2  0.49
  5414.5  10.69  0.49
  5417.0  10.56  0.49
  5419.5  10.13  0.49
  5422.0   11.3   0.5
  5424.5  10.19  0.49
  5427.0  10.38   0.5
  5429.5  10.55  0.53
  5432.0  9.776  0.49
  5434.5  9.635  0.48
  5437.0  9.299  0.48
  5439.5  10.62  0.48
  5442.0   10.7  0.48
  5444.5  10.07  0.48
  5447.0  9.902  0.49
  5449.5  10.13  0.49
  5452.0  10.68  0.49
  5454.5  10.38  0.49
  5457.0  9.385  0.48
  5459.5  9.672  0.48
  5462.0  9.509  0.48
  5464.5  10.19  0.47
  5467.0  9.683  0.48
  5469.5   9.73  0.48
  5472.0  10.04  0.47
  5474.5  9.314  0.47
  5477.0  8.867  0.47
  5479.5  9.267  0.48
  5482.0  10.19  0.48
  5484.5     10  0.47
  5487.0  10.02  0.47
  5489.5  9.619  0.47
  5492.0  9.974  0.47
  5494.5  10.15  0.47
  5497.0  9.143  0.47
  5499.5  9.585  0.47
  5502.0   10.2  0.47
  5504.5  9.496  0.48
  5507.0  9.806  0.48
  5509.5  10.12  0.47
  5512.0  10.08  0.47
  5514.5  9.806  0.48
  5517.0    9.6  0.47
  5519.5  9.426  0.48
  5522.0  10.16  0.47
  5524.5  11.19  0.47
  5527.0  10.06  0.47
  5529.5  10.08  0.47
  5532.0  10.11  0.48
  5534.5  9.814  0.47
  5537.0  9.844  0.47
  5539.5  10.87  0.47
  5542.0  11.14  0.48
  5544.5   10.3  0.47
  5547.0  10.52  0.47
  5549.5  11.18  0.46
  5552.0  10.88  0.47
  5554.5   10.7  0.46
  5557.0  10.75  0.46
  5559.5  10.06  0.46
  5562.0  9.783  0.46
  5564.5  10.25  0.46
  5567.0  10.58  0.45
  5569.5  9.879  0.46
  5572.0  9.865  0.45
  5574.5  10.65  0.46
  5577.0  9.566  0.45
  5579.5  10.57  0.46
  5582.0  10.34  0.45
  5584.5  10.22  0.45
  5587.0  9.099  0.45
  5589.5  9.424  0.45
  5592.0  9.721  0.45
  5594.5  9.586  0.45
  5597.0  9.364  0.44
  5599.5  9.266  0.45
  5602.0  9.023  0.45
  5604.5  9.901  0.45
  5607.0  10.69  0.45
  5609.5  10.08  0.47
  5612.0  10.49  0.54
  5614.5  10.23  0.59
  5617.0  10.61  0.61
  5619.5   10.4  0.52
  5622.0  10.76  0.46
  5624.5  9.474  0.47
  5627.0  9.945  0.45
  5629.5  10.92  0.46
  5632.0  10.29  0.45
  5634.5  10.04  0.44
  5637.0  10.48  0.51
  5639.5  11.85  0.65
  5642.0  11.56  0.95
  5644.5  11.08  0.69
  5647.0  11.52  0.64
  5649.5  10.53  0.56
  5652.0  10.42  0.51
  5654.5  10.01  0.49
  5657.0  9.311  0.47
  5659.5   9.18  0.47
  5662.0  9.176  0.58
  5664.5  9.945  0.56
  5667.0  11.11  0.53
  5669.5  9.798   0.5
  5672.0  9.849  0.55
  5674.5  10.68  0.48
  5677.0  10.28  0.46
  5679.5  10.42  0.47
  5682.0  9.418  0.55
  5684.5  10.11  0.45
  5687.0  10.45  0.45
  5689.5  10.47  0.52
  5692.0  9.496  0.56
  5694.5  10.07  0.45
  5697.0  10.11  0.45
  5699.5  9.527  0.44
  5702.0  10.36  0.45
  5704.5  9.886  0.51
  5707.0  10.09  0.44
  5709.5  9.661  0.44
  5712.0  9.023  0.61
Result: 1.24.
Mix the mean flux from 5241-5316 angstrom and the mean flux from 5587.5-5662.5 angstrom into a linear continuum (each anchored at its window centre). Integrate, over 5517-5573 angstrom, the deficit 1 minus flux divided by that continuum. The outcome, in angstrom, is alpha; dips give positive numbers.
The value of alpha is -1.2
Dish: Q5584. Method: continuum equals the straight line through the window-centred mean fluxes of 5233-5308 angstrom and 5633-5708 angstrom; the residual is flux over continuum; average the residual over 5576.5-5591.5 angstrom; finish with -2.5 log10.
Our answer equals 0.03 mag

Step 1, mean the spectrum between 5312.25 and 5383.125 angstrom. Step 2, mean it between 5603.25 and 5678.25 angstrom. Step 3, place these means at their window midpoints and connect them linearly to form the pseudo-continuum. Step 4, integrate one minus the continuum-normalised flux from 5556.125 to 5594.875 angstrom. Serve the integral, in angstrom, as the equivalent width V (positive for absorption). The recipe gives 1.0 angstrom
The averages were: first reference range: 10.1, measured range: 10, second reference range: 10.4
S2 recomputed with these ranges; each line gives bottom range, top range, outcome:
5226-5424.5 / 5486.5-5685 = 1.12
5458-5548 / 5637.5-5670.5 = 1.11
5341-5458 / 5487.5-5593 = 1.05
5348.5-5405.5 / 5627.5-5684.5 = 1.12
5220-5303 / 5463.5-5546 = 1.13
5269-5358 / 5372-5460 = 1.05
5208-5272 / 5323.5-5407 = 1.15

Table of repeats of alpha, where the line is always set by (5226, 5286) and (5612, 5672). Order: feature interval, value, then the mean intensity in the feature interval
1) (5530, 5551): -0.7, 10.5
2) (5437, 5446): -0.4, 10.3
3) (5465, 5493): 0.7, 9.71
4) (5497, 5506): 0.3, 9.68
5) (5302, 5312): -1.4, 10.9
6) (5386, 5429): -1.8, 10.2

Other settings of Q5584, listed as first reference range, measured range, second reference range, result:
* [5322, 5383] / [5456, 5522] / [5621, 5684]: 0.05 mag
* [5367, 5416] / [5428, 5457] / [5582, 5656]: 0.01 mag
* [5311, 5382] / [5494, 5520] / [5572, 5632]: 0.03 mag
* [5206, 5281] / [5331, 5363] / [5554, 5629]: -0.07 mag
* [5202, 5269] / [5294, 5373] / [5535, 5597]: -0.08 mag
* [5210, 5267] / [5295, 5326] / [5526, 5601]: -0.10 mag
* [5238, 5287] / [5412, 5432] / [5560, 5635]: -0.08 mag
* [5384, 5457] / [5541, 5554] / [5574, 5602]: -0.10 mag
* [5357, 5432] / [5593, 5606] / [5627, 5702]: 0.09 mag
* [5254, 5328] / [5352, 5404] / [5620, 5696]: -0.03 mag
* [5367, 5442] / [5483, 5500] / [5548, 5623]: 0.04 mag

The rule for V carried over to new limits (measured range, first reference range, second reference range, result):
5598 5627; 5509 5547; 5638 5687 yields 0.6 angstrom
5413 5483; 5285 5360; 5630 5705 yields 1.3 angstrom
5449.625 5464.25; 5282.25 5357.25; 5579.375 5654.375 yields 0.4 angstrom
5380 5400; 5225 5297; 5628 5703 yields -1.1 angstrom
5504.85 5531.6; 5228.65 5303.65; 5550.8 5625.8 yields -0.1 angstrom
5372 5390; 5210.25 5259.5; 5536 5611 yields -1.1 angstrom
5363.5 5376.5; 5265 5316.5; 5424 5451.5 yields 0.2 angstrom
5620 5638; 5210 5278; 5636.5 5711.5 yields -0.3 angstrom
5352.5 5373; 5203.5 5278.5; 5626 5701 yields -1.7 angstrom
